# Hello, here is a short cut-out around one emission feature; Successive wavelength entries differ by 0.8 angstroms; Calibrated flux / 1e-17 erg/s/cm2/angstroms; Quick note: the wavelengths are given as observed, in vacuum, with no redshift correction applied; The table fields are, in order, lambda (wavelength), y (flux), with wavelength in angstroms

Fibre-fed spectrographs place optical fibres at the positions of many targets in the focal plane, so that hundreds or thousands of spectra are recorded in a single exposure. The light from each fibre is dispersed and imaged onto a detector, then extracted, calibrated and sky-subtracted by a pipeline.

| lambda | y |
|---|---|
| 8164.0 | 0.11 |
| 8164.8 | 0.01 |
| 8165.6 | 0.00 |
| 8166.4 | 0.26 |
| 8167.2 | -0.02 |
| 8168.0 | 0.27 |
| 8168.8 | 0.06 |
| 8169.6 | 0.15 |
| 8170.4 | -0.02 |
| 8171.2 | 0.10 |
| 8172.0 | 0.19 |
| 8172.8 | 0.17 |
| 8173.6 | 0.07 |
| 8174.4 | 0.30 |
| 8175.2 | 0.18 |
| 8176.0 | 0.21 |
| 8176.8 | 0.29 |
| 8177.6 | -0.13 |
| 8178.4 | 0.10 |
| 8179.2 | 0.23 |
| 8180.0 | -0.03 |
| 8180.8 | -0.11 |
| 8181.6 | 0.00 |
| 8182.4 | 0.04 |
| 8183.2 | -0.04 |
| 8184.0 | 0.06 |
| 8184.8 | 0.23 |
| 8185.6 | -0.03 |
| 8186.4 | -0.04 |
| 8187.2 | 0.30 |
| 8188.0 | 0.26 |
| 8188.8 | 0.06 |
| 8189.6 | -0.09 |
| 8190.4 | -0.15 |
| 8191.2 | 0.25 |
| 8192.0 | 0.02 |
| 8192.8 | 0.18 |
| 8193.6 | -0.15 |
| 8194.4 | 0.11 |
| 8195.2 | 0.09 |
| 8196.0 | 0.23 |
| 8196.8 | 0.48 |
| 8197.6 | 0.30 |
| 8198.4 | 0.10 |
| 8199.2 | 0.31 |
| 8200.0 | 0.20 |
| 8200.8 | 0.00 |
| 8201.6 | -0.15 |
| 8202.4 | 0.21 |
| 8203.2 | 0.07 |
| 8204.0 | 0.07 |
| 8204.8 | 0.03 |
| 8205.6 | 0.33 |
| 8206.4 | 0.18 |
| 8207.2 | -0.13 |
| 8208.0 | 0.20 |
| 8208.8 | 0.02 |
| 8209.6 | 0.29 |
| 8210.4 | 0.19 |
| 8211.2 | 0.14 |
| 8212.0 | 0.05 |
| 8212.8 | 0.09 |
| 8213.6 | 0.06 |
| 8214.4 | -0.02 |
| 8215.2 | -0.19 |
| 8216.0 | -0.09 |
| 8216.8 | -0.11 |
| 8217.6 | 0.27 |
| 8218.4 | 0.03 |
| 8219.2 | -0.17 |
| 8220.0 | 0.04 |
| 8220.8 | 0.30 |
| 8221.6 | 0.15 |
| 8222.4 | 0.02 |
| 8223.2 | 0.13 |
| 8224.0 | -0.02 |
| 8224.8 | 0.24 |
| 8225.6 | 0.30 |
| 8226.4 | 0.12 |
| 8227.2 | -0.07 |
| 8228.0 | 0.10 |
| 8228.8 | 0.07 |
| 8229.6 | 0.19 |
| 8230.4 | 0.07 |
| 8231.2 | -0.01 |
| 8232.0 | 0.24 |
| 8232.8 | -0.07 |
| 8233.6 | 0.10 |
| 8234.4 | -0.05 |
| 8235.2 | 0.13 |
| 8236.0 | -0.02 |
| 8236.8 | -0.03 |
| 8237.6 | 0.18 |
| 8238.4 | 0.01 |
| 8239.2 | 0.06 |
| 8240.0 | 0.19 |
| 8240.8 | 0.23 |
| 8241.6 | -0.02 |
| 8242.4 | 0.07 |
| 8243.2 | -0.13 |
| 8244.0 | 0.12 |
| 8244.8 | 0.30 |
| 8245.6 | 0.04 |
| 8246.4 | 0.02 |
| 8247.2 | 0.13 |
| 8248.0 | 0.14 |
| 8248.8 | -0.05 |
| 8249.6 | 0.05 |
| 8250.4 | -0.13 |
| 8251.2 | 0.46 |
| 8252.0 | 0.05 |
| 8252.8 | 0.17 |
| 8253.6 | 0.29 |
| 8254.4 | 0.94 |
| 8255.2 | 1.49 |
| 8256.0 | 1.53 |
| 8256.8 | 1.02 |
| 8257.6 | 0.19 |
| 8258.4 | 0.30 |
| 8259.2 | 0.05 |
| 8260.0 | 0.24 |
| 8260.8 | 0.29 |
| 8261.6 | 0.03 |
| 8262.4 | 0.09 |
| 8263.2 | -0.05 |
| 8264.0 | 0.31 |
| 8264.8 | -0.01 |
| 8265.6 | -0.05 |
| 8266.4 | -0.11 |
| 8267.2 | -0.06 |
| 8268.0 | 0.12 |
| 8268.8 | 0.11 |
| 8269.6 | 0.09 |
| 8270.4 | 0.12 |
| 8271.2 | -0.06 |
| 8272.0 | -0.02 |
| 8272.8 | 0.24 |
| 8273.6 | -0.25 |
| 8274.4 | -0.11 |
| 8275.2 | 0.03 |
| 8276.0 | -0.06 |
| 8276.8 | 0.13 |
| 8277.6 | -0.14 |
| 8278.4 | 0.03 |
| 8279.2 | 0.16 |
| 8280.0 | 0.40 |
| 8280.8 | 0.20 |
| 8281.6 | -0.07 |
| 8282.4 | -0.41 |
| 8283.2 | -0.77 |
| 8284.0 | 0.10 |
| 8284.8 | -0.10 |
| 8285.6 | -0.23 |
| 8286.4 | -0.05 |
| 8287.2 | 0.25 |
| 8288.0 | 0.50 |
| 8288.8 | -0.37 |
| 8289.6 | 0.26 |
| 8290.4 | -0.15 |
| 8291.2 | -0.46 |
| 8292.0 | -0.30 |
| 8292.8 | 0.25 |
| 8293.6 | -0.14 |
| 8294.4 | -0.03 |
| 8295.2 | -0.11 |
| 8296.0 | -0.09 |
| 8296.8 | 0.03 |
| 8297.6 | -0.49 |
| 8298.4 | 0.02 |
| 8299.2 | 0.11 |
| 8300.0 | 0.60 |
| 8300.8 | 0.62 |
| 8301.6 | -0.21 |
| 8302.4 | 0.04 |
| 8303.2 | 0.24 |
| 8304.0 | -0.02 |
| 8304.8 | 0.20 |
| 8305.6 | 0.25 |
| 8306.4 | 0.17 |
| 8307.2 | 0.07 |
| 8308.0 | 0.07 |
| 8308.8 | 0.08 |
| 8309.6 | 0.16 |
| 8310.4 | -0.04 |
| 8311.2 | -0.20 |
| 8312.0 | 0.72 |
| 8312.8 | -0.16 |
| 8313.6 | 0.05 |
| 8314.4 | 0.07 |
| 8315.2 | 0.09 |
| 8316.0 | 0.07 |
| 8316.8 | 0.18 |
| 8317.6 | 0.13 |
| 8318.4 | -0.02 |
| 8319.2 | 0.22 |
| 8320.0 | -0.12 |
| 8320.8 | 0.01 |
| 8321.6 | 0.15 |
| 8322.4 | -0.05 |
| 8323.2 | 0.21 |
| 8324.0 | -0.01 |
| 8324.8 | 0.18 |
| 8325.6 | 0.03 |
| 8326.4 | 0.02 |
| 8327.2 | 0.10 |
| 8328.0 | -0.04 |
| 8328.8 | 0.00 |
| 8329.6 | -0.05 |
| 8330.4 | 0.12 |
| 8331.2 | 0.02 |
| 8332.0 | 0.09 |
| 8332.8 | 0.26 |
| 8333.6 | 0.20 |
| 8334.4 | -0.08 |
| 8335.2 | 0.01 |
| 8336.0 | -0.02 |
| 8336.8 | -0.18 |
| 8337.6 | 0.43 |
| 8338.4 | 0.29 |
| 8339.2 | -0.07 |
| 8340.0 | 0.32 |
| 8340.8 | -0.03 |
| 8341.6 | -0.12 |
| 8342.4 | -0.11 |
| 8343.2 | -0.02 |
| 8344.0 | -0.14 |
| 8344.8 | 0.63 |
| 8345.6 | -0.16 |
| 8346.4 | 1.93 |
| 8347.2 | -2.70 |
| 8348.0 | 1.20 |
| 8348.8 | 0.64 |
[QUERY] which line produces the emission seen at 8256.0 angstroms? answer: H-alpha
